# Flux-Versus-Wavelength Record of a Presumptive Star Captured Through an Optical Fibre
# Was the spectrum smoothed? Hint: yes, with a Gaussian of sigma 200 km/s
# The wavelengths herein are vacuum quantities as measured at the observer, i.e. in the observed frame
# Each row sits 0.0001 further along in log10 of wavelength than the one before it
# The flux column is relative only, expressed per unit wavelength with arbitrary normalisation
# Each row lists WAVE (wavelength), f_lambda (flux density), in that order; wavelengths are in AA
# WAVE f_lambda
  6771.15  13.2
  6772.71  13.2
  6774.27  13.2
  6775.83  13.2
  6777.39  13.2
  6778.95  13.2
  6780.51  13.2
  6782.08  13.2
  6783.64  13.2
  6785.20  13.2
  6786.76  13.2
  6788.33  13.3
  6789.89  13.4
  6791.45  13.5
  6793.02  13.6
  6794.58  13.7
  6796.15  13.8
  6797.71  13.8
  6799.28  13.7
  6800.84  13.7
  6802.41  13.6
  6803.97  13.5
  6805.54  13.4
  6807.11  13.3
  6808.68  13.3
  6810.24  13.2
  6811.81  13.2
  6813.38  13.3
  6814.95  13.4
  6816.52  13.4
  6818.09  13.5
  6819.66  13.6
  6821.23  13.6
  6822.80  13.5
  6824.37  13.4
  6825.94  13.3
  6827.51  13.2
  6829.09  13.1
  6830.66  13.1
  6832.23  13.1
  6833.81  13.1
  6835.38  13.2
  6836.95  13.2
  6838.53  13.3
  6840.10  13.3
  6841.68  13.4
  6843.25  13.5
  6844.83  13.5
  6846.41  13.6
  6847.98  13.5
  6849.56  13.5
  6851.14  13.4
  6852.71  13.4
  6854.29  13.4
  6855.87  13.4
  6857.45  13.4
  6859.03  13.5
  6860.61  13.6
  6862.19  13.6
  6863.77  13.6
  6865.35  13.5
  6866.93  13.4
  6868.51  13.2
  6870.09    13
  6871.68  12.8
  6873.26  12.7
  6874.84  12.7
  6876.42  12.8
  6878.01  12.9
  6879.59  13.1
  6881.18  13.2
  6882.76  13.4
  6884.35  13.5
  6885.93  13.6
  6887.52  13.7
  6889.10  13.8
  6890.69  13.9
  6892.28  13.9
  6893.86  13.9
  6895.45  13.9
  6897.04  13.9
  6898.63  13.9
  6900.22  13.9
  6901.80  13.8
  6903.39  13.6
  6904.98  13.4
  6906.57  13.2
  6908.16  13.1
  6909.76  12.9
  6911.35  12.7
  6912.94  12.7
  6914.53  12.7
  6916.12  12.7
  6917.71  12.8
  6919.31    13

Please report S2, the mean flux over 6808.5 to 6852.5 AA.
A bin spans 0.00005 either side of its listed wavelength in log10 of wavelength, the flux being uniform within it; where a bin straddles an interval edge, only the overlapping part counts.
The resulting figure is 13.4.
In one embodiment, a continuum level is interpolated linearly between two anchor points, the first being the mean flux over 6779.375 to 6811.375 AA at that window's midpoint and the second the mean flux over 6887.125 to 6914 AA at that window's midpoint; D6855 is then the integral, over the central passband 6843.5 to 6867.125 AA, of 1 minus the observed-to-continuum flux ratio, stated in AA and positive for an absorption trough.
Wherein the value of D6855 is 0.0 AA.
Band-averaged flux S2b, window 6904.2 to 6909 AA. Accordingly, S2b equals 13.2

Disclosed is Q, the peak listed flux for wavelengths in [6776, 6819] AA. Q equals 13.8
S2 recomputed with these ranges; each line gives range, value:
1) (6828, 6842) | 13.2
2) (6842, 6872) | 13.4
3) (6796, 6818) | 13.5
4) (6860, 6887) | 13.2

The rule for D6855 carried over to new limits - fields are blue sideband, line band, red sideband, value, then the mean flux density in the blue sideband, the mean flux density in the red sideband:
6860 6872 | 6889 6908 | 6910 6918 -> -1.17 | 13.4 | 12.7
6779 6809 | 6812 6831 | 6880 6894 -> 0.19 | 13.4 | 13.6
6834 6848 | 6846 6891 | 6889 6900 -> 0.97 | 13.4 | 13.9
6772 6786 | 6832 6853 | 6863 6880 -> -0.41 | 13.2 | 13.1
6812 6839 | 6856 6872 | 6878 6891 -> 0.05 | 13.3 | 13.5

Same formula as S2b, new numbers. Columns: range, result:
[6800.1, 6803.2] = 13.7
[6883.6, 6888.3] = 13.6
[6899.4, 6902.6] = 13.9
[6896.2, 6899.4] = 13.9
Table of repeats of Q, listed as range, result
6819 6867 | 13.6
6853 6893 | 13.9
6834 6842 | 13.4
